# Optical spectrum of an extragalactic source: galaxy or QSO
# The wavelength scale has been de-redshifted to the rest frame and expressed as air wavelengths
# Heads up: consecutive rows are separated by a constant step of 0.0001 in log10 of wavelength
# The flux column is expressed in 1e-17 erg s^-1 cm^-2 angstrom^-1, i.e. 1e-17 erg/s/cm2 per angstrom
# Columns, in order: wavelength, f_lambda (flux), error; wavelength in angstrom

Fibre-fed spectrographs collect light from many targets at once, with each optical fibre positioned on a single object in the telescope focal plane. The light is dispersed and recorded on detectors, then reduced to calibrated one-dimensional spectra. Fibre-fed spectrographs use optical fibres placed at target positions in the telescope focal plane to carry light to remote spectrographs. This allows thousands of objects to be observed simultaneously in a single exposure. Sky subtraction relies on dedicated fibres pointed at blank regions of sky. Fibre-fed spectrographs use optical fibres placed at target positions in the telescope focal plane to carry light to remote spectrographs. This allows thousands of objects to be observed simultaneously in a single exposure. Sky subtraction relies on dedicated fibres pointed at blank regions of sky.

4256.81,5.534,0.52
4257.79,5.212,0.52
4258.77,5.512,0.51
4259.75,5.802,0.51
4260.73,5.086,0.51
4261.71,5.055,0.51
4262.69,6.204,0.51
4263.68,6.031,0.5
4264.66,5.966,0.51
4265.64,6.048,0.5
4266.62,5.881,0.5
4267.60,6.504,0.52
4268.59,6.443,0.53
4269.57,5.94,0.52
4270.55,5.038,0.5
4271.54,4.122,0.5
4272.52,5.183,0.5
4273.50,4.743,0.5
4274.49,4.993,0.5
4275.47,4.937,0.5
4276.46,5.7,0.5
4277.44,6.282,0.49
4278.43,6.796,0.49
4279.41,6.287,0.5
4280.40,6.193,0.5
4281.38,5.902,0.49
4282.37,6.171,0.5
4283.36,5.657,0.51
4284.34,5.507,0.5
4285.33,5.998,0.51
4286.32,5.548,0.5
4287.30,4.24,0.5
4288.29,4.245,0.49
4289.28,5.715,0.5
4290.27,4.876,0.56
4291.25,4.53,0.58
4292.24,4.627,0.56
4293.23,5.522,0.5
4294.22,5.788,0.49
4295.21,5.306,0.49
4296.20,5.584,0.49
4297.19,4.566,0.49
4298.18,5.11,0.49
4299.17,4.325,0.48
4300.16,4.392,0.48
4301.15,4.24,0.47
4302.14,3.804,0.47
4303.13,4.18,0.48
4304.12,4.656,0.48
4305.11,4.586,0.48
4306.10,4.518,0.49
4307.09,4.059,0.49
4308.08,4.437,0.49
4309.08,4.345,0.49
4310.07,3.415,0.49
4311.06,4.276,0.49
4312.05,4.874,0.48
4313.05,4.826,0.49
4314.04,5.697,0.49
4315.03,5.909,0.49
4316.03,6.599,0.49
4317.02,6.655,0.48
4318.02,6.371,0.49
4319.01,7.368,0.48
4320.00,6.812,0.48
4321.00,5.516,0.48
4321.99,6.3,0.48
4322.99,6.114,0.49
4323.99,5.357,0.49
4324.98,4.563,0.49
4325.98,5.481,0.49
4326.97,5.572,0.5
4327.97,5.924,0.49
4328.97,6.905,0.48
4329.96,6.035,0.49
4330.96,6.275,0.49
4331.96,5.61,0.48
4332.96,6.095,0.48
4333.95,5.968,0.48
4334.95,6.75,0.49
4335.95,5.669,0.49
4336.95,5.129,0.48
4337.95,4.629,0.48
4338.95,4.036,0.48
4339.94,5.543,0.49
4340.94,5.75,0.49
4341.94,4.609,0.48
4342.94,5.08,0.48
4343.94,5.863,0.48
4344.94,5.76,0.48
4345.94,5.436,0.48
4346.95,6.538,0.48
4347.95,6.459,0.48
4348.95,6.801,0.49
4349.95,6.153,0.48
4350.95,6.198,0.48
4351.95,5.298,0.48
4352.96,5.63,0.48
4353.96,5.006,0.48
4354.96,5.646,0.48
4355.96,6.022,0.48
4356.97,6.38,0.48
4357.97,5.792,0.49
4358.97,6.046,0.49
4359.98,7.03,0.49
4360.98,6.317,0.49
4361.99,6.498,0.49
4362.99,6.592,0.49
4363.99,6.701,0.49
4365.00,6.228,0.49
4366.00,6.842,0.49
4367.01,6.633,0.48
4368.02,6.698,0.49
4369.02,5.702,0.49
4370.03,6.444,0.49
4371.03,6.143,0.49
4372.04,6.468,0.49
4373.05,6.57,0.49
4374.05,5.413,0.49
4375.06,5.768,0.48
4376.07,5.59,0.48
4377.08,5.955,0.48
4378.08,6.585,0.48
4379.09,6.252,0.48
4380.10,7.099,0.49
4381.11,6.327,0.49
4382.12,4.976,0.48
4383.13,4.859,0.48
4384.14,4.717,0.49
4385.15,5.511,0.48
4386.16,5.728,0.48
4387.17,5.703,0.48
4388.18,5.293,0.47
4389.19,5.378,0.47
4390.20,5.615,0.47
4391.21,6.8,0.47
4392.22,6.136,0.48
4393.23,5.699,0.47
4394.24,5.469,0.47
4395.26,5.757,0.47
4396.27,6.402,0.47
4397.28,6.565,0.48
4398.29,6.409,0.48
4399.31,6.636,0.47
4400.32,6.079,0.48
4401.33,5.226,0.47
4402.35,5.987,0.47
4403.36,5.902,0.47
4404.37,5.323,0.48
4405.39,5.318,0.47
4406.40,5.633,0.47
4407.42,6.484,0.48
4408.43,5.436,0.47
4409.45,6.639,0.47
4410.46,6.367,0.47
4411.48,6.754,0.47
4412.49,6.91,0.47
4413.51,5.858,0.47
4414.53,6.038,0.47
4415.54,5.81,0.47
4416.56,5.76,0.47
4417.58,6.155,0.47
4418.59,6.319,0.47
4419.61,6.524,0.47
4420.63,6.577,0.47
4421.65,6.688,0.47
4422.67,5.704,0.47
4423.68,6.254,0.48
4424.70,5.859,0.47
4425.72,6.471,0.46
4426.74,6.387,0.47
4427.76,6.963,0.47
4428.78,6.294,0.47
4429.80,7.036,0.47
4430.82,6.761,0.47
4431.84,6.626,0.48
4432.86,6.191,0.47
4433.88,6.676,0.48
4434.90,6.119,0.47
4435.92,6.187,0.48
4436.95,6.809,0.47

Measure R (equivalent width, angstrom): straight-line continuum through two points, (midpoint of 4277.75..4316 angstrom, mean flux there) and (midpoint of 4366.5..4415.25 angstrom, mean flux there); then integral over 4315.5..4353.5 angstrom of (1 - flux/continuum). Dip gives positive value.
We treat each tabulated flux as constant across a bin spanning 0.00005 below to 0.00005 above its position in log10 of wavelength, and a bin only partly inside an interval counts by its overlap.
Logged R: -3.16 angstrom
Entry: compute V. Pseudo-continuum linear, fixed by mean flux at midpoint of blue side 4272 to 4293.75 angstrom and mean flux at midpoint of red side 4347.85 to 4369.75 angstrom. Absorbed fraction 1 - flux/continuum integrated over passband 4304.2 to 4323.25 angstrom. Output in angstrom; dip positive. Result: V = 1.3 angstrom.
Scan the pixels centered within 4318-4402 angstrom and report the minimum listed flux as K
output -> 4.036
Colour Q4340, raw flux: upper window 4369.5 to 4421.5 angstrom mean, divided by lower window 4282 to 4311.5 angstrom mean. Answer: 1.25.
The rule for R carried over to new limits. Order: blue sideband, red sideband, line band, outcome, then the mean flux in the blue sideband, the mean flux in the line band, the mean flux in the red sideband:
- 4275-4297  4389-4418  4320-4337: -0.6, 5.5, 5.88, 6.03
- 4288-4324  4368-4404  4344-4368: -2.3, 5.12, 6.18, 5.93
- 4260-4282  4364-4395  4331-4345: 0.9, 5.7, 5.48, 5.96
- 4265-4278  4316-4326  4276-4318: 4.8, 5.54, 5.15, 6.11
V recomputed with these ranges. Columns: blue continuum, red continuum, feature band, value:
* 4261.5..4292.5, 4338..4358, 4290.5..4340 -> 2.9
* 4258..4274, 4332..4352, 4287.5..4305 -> 2.7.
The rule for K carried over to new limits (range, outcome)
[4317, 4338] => 4.563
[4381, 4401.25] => 4.717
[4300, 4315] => 3.415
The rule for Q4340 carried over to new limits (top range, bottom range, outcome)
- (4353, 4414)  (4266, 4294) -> 1.10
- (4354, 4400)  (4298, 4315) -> 1.35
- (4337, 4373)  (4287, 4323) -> 1.17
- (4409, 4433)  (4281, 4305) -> 1.27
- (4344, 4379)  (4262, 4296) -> 1.11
